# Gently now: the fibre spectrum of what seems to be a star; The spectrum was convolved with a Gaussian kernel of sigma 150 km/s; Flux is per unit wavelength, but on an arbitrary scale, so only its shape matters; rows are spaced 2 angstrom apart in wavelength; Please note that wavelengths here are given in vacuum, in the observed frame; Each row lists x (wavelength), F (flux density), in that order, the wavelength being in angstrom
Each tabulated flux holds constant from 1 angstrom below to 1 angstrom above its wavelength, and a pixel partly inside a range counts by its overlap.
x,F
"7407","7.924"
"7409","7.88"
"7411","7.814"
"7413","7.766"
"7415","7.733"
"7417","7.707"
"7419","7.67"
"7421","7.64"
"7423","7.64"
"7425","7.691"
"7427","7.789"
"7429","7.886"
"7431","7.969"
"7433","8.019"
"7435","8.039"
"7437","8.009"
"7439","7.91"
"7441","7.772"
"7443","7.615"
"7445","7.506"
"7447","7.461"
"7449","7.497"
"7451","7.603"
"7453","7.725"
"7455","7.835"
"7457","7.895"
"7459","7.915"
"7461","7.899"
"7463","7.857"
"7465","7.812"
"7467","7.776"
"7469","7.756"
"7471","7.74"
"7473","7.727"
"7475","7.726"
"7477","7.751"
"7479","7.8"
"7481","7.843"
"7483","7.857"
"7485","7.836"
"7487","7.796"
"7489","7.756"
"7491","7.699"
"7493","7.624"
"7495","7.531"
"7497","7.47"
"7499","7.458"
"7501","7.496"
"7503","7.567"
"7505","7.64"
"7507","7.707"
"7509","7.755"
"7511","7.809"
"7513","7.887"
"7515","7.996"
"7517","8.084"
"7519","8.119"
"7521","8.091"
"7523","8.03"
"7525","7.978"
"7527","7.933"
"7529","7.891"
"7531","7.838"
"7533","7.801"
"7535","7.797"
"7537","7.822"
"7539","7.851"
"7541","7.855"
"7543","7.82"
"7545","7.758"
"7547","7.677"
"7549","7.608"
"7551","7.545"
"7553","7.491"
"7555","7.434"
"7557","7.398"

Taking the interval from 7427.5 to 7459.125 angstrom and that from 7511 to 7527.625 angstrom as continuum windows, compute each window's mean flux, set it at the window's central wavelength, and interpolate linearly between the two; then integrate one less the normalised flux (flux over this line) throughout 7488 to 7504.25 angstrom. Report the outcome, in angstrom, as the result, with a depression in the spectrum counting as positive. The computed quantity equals 0.74 angstrom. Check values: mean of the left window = 7.79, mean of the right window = 8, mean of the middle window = 7.58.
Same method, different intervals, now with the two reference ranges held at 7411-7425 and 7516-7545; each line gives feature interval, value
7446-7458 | 0.1 angstrom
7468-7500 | 0.5 angstrom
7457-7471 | -0.1 angstrom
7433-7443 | -0.2 angstrom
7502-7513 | 0.2 angstrom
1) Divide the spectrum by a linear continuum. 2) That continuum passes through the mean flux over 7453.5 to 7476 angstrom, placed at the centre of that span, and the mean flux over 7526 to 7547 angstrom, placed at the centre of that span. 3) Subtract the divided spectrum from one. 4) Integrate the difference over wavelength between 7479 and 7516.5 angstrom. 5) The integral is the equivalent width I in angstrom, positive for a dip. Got 0.5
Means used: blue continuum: 7.81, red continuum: 7.83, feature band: 7.71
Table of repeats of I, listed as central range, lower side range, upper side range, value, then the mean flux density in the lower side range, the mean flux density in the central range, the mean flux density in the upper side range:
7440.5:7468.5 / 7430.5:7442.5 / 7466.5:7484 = 0.5 angstrom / 7.94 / 7.73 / 7.78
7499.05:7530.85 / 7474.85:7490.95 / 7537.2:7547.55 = -0.2 angstrom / 7.79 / 7.85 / 7.8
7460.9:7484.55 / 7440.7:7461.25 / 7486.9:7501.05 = -0.5 angstrom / 7.69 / 7.79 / 7.6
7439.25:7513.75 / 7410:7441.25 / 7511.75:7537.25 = 1.6 angstrom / 7.82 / 7.71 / 7.95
